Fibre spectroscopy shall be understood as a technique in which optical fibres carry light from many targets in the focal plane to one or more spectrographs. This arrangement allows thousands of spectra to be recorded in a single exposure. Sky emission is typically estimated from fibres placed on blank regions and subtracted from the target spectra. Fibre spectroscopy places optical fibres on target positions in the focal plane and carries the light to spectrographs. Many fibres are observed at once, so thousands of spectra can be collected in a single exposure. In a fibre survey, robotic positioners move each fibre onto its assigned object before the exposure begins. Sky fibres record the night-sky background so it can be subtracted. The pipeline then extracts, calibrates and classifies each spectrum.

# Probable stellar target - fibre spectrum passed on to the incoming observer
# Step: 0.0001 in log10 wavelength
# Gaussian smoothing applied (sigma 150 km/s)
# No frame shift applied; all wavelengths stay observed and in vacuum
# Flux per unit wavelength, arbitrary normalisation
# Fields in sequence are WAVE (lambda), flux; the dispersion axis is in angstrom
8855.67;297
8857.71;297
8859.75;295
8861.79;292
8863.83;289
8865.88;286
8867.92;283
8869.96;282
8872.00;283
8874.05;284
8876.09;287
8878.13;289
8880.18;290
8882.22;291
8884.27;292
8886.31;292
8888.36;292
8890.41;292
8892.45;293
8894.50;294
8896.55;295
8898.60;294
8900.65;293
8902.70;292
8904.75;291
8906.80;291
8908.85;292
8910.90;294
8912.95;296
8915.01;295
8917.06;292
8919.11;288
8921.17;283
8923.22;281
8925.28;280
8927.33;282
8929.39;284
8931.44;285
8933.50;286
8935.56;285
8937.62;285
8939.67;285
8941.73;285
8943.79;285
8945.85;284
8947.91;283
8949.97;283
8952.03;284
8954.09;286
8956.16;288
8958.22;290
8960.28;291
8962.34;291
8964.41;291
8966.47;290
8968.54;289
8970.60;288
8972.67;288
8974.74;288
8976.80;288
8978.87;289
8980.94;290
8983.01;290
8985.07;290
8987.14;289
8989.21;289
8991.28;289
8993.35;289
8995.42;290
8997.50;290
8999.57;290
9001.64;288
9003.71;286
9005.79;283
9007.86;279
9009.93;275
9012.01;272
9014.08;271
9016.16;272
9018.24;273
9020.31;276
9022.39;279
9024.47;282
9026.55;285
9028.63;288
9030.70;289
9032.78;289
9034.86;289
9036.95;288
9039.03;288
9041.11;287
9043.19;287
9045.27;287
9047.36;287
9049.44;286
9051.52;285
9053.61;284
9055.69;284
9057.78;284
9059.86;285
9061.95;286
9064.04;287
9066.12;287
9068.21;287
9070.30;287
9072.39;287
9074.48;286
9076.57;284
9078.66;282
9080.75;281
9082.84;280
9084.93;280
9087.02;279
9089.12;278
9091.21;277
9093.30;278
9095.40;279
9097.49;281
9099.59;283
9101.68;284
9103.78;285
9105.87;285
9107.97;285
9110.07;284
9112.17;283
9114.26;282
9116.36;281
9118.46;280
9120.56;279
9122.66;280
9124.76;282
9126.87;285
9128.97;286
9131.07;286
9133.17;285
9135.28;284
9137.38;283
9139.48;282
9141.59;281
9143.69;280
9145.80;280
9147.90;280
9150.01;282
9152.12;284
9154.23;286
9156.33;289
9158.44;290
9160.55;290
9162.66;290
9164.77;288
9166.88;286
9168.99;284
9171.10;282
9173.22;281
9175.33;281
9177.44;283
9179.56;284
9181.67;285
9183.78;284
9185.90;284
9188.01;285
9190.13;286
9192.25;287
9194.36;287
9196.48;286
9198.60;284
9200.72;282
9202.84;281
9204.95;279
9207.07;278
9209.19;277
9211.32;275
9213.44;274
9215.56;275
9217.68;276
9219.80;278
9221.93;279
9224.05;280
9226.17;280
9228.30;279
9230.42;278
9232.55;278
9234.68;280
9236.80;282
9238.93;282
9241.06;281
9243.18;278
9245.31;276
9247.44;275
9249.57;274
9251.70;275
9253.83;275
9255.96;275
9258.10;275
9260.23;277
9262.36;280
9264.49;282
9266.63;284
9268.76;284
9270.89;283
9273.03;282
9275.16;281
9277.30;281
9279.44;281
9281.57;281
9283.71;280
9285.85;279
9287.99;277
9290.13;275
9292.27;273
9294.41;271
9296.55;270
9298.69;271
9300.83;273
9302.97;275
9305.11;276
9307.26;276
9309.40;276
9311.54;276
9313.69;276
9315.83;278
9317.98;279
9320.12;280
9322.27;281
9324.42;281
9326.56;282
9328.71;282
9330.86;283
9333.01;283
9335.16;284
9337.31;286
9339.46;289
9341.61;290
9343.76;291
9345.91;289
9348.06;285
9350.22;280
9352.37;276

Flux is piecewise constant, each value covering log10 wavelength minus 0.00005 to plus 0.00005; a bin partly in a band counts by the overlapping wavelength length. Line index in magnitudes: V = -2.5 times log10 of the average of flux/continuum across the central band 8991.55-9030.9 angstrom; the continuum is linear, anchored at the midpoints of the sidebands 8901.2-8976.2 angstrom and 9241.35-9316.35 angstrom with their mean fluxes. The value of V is 0.013 mag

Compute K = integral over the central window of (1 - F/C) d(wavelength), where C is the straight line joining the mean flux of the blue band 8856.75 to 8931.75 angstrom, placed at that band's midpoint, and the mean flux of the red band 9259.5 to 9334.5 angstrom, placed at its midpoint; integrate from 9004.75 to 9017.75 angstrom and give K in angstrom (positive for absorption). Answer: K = 0.5 angstrom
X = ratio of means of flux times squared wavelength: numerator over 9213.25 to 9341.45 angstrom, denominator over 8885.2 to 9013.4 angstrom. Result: 1.04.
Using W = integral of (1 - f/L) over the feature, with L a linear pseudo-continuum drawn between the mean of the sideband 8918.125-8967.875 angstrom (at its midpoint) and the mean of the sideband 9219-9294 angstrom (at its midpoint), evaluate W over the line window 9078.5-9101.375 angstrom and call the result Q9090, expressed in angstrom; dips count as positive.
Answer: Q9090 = 0.21 angstrom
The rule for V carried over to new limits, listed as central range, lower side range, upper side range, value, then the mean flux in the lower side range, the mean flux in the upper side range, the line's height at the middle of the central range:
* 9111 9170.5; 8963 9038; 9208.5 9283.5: -0.01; 285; 279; 282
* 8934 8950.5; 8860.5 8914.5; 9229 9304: 0.02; 290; 278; 289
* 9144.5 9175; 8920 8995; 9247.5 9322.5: -0.02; 287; 277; 281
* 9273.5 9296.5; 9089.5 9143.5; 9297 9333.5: 0.00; 282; 278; 279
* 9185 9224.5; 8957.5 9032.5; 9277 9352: 0.00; 286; 280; 282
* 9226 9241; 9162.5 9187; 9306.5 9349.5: 0.01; 284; 282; 283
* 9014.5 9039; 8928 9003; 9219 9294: 0.01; 288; 279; 286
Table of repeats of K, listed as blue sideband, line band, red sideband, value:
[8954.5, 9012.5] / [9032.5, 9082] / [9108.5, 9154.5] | -0.2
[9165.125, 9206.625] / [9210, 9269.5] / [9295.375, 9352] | 0.9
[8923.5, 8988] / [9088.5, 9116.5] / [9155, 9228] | 0.2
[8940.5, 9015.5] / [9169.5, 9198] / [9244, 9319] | -0.4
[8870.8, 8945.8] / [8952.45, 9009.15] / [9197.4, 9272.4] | -0.4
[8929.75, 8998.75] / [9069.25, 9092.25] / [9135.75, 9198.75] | 0.3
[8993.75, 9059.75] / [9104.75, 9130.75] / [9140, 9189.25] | 0.1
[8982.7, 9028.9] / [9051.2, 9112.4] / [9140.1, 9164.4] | 0.2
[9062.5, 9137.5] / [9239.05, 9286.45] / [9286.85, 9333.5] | -0.1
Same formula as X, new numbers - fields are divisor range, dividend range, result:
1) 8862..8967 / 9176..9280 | 1.04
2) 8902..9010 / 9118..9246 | 1.03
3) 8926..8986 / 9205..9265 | 1.03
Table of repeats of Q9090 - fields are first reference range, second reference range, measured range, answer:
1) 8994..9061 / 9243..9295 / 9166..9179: -0.1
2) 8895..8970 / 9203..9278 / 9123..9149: -0.1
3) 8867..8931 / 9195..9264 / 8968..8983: -0.1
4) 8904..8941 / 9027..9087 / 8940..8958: 0.1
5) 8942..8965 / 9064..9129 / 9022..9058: -0.3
